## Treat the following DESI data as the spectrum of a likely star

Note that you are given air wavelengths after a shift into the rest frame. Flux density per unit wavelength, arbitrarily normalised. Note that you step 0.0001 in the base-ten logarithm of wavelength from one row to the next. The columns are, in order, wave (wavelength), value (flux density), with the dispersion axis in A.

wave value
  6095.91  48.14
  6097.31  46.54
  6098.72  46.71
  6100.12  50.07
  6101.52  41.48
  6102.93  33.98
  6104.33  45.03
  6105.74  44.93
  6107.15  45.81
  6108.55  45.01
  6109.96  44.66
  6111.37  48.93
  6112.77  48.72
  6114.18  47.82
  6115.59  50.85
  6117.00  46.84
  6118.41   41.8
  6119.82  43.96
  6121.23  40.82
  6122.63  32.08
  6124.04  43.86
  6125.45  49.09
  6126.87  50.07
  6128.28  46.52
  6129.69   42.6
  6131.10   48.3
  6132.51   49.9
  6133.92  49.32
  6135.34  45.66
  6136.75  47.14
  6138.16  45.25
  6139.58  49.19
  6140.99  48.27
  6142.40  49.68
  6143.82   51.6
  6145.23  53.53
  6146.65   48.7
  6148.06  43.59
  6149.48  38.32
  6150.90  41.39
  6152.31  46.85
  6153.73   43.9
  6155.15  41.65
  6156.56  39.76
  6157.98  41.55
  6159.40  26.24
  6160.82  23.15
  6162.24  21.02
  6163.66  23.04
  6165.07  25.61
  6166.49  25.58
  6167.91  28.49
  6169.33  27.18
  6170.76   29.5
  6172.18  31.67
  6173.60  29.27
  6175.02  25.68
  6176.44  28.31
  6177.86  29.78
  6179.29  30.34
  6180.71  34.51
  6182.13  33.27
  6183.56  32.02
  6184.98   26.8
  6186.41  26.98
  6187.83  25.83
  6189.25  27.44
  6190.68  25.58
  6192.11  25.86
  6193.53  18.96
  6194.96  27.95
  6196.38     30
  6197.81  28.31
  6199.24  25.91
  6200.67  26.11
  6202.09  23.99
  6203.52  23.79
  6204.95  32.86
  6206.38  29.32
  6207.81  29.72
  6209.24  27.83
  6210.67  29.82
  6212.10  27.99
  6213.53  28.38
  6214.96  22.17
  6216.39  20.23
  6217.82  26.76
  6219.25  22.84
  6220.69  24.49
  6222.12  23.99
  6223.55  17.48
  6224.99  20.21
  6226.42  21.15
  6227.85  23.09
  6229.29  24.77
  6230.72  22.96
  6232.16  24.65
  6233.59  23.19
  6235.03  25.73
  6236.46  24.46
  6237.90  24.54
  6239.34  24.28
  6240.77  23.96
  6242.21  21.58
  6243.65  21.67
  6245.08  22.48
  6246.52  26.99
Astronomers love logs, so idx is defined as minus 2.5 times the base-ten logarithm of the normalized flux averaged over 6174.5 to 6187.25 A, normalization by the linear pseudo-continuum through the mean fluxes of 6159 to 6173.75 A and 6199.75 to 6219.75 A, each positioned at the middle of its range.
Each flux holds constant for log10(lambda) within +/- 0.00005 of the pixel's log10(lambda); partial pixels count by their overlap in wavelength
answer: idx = -0.13 mag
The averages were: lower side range 26.3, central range 29.8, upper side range 26.6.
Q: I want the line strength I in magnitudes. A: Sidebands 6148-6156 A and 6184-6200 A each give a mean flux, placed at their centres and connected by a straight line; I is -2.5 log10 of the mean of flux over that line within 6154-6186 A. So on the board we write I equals 0.17 mag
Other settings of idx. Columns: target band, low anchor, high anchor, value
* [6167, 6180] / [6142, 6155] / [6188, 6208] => 0.25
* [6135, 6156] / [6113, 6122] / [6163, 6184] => -0.24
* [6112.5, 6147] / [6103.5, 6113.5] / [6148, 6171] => -0.16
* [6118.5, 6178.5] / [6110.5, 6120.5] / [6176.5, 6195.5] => -0.02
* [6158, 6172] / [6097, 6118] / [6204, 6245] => 0.31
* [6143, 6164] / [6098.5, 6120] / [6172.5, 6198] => -0.10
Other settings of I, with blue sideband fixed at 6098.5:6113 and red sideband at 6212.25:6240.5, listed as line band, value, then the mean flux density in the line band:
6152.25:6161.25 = -0.041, 37.3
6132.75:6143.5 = -0.222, 48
